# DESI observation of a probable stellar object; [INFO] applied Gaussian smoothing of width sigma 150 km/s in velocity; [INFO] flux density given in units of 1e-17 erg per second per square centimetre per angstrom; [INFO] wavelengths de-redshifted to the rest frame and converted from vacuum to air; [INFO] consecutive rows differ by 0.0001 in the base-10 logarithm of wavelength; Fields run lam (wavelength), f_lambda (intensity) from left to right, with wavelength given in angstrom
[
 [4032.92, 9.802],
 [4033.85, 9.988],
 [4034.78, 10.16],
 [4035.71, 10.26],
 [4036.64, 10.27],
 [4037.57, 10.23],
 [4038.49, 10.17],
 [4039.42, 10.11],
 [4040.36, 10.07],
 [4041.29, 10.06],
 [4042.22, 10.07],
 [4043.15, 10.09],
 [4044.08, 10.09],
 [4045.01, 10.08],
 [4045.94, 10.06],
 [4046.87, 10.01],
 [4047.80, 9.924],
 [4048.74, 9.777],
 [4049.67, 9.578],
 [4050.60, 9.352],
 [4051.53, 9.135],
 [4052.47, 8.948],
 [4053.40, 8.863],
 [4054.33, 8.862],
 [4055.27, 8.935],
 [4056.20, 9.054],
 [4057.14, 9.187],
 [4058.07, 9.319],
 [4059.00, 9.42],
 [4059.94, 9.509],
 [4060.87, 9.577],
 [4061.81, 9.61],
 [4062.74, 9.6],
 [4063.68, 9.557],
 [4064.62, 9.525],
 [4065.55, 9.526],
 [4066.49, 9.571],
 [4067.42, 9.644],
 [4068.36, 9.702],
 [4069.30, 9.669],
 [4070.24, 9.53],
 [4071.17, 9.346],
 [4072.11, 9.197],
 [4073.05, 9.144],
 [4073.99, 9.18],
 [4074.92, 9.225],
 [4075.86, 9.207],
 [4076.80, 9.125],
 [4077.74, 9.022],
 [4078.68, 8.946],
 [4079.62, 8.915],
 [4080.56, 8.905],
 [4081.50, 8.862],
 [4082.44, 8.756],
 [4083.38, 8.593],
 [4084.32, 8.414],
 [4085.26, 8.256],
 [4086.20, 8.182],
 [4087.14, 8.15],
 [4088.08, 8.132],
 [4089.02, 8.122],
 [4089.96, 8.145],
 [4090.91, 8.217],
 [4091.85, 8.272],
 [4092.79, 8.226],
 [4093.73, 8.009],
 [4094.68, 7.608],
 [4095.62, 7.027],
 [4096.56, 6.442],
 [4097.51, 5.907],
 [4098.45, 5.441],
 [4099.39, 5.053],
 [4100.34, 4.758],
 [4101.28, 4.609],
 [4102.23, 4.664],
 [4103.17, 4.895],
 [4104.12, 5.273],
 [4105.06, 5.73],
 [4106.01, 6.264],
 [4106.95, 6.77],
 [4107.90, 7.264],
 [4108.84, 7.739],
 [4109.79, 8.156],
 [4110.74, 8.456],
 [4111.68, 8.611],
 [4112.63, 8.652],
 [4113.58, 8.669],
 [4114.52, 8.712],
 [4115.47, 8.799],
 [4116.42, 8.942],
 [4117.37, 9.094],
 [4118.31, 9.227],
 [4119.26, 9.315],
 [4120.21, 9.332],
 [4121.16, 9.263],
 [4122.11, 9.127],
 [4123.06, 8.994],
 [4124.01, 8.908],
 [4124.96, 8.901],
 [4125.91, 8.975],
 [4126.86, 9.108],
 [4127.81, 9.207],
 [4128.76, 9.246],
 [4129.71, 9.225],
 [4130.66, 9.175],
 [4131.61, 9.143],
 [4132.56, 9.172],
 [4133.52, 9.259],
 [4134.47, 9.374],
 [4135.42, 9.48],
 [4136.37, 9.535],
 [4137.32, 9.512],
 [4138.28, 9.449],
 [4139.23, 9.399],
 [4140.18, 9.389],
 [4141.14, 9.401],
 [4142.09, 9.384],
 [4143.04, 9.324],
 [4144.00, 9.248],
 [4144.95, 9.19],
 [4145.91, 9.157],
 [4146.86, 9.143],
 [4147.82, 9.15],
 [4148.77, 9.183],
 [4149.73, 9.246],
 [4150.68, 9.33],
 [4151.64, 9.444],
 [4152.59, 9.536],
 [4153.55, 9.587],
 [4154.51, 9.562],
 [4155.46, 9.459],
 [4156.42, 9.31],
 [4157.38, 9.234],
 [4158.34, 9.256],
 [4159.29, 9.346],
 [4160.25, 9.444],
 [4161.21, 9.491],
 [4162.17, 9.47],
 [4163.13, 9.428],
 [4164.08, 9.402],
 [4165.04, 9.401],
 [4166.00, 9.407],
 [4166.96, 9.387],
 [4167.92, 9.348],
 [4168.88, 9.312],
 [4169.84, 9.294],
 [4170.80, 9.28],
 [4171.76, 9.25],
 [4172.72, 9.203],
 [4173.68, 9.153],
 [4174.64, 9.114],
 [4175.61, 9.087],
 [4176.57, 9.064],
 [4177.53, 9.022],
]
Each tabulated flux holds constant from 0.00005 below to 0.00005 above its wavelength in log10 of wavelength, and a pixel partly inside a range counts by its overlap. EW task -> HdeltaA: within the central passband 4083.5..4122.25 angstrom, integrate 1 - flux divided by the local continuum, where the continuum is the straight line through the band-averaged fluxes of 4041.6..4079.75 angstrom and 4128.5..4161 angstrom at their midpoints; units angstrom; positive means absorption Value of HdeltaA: 7.6 angstrom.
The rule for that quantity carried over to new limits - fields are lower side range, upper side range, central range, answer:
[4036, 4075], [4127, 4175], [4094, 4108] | 5.4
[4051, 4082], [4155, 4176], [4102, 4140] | 3.2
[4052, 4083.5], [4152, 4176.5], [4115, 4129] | 0.3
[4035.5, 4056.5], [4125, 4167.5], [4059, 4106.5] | 7.4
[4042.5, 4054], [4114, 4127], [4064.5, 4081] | 0.3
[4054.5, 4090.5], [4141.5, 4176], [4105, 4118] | 1.6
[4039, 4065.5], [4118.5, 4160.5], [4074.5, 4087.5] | 1.0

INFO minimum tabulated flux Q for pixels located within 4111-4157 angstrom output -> 8.611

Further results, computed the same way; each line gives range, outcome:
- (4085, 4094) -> 8.009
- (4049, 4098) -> 5.907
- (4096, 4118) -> 4.609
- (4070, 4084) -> 8.593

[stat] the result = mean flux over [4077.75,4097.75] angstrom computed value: 8.14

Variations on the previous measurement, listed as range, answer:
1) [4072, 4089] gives 8.76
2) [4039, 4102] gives 8.77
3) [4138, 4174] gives 9.34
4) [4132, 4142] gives 9.39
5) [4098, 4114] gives 6.52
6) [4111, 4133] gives 9.03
